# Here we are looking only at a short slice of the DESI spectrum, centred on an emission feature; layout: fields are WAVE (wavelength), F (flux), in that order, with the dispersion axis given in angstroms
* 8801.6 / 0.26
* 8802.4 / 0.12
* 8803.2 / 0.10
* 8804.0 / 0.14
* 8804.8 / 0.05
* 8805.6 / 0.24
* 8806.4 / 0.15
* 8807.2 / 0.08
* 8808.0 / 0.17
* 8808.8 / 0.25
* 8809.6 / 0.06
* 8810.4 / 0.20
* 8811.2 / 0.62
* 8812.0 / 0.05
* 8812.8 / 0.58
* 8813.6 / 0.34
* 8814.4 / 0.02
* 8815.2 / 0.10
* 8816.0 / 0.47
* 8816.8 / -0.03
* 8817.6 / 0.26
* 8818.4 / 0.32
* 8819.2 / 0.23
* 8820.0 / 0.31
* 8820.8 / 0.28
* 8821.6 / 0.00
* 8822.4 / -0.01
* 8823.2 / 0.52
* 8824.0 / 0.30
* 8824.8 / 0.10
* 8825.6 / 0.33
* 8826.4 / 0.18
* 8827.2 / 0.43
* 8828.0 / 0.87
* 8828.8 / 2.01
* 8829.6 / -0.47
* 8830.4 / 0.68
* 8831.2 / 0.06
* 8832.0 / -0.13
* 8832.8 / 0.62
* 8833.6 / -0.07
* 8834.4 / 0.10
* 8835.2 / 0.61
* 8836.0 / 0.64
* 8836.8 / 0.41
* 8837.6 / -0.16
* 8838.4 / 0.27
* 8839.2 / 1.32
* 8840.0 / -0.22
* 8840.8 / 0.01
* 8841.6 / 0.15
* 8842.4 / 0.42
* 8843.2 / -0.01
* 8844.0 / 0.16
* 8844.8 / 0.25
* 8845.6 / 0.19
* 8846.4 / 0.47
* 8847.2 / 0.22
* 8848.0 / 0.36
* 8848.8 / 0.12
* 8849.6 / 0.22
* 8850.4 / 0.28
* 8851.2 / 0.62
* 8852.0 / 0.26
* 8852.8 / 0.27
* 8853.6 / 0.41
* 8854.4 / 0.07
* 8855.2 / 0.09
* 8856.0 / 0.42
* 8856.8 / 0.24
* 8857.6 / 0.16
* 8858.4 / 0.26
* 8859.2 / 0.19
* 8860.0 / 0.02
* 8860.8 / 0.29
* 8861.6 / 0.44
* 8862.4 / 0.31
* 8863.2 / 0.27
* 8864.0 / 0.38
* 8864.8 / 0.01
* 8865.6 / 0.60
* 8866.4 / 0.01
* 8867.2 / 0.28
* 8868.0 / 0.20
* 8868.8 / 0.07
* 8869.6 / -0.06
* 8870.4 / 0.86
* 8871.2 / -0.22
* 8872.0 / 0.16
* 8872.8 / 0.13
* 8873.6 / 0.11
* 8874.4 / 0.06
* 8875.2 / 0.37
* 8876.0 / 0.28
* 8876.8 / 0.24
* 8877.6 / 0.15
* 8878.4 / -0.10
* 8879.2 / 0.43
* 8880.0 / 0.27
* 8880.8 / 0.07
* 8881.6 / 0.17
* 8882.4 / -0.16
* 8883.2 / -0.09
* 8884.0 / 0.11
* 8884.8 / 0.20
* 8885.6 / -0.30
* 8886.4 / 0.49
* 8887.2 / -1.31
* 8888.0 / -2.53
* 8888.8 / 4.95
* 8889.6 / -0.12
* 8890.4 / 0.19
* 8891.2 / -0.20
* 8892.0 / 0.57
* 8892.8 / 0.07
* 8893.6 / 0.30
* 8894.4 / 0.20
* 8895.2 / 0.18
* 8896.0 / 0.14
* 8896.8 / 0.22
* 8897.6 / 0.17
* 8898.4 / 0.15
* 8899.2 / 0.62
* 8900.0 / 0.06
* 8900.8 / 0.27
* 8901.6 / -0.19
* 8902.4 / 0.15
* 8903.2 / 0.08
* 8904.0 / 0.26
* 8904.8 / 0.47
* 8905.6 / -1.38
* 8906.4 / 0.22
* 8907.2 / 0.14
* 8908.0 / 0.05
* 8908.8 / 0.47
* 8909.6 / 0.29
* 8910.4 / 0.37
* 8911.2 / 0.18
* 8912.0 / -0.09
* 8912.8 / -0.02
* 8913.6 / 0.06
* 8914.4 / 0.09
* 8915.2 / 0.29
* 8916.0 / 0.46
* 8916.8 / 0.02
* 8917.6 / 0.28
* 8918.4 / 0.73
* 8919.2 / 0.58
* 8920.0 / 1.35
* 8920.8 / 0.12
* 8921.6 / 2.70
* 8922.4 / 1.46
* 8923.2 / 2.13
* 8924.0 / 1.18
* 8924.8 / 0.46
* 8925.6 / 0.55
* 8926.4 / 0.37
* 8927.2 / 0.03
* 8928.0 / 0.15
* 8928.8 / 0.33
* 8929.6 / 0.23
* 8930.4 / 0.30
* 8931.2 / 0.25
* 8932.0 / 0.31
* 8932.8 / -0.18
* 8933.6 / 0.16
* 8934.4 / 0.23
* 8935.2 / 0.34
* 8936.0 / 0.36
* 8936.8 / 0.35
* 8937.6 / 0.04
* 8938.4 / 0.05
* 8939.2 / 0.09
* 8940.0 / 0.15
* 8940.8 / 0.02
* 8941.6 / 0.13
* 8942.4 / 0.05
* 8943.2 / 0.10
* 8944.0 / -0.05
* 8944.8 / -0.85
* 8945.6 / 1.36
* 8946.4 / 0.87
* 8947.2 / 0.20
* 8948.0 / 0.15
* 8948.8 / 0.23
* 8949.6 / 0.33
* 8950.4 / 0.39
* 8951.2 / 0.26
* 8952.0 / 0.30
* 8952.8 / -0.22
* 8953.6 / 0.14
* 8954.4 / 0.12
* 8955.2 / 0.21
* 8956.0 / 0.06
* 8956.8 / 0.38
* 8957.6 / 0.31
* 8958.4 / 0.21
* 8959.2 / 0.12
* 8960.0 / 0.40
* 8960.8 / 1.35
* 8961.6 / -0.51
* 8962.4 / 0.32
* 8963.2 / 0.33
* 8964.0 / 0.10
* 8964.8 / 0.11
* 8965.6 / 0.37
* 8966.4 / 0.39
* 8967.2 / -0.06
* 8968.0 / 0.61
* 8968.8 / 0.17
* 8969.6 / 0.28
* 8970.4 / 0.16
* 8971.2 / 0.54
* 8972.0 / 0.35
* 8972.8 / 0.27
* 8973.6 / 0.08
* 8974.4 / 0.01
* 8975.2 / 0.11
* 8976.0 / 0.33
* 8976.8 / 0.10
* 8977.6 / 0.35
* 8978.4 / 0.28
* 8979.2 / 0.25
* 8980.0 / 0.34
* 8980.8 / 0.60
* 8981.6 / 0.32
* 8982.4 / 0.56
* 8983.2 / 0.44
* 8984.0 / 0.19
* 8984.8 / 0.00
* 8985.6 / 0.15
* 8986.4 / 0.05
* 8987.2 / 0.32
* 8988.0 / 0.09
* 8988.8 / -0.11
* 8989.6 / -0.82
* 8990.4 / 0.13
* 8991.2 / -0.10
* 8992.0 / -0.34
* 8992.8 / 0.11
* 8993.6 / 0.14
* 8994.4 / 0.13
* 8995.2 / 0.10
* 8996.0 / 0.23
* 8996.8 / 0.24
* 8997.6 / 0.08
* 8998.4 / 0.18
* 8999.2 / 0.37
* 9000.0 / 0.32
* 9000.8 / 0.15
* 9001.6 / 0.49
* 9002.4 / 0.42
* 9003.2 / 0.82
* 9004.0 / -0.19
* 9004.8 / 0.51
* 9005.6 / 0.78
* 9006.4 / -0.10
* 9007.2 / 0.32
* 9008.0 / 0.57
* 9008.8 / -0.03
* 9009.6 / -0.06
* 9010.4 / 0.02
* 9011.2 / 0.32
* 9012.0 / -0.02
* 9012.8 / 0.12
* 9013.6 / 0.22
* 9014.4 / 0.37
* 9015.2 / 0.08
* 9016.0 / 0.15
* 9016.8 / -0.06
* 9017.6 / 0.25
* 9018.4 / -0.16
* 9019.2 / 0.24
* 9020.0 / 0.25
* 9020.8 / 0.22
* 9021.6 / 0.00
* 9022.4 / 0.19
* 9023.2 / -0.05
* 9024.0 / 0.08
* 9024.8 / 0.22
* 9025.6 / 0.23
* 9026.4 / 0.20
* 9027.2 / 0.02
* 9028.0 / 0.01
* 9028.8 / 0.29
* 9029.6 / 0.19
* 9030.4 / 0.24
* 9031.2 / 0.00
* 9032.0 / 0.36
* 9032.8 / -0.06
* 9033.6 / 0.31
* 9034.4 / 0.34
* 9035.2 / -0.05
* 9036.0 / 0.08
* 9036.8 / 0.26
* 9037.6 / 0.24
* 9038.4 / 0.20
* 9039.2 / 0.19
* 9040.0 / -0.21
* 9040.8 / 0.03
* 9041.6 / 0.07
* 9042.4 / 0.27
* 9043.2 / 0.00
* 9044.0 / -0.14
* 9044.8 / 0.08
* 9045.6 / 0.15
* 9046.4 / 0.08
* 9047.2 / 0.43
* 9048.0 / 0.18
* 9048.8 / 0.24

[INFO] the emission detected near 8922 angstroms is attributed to H-beta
